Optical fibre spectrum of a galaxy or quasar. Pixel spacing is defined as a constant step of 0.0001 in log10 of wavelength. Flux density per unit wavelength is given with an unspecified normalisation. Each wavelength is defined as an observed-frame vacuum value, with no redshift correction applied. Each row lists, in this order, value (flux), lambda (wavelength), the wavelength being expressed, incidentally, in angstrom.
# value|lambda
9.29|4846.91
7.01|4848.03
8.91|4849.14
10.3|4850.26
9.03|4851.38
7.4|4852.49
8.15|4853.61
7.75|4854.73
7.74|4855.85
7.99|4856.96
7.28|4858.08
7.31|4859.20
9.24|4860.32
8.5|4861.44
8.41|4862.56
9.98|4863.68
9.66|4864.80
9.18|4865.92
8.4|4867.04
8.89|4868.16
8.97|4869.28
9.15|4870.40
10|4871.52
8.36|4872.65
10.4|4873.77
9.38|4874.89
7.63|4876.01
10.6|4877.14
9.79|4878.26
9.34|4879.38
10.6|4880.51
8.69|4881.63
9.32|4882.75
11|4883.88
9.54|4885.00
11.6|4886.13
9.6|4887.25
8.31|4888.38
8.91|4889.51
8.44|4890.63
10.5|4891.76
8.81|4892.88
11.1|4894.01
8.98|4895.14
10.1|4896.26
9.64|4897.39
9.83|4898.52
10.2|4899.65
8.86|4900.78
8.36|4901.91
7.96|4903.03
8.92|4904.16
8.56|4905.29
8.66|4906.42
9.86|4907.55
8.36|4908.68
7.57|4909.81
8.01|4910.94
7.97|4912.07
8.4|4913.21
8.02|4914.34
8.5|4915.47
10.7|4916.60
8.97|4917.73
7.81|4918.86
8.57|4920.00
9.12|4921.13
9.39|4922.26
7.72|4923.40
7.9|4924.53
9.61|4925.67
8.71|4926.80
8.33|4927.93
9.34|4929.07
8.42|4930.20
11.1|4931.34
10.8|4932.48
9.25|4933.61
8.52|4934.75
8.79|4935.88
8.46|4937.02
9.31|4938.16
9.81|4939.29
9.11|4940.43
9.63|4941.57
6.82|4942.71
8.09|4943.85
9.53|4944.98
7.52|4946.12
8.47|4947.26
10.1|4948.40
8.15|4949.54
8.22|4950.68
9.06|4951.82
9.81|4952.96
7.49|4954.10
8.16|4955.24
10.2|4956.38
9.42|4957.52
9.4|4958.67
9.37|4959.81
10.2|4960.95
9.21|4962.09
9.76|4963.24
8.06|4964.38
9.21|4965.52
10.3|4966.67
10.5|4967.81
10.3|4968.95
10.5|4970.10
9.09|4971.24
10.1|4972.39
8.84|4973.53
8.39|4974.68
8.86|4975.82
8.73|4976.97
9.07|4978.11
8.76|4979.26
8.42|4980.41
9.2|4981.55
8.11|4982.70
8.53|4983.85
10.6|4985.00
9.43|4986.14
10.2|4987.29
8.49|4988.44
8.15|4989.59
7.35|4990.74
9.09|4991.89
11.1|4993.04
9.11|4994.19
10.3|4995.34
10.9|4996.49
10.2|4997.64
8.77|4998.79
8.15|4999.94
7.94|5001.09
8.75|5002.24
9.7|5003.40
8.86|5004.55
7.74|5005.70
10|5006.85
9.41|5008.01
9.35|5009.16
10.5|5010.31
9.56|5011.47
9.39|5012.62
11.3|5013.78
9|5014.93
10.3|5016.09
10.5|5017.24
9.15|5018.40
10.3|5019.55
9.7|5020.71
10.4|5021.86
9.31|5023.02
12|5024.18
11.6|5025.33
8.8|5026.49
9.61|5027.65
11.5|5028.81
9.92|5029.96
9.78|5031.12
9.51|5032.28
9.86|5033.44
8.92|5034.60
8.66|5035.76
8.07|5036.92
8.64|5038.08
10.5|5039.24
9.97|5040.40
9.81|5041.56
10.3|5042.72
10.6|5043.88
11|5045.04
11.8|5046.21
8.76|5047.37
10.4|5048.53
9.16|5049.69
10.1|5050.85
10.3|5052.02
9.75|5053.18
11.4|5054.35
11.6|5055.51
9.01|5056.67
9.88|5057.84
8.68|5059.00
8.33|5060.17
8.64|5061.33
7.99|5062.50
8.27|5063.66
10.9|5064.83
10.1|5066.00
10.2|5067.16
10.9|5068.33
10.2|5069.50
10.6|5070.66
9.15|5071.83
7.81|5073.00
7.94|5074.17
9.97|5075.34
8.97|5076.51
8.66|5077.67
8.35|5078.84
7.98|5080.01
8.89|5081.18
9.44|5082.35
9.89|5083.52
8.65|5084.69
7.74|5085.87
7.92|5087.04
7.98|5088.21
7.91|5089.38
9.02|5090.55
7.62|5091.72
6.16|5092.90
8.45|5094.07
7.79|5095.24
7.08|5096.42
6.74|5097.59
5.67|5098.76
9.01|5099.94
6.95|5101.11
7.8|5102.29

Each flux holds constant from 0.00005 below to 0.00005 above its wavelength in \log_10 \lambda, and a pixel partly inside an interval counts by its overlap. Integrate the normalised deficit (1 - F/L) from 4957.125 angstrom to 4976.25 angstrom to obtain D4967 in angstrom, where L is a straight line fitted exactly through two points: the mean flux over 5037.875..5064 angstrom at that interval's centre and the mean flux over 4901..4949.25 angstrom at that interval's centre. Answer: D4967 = -0.8 angstrom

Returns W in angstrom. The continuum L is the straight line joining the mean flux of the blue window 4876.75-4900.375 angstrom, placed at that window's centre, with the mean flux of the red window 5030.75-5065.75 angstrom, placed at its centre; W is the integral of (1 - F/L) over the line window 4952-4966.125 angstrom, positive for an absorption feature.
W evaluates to 0.8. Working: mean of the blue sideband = 9.74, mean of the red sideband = 9.69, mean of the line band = 9.19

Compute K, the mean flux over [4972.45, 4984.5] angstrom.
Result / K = 8.76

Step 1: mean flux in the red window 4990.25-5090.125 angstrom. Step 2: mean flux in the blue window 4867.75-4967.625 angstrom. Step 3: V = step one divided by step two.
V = 1.0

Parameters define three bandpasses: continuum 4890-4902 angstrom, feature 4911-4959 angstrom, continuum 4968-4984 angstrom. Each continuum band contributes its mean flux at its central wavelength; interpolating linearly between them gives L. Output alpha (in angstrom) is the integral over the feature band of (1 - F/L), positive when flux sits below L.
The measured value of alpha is 2.49 angstrom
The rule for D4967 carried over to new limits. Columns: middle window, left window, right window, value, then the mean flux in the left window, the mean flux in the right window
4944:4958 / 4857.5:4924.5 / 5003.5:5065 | 0.8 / 9.07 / 9.78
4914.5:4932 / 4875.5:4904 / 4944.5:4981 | 0.8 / 9.5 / 9.16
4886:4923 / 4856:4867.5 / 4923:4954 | -1.1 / 8.57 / 8.9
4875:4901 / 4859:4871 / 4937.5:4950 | -2.2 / 8.93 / 8.78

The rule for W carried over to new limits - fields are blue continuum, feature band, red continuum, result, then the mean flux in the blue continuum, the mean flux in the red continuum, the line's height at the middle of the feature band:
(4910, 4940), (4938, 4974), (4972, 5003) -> -0.8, 8.89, 9.09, 8.99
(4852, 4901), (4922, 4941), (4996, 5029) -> 0.6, 9.18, 9.72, 9.4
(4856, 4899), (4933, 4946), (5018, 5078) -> 0.9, 9.29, 9.76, 9.46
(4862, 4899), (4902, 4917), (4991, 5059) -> 1.6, 9.49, 9.81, 9.55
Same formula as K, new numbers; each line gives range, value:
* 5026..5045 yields 9.7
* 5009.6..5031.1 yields 10.1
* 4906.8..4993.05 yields 8.99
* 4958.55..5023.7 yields 9.41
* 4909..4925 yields 8.48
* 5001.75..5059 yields 9.88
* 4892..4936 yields 8.98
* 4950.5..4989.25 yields 9.24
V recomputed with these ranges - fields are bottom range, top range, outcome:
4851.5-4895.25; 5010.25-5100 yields 1.03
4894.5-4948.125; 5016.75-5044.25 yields 1.11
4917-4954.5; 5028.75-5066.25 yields 1.10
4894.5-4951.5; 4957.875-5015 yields 1.05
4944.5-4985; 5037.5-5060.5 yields 1.10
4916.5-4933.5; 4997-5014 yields 1.02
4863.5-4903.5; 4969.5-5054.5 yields 1.02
